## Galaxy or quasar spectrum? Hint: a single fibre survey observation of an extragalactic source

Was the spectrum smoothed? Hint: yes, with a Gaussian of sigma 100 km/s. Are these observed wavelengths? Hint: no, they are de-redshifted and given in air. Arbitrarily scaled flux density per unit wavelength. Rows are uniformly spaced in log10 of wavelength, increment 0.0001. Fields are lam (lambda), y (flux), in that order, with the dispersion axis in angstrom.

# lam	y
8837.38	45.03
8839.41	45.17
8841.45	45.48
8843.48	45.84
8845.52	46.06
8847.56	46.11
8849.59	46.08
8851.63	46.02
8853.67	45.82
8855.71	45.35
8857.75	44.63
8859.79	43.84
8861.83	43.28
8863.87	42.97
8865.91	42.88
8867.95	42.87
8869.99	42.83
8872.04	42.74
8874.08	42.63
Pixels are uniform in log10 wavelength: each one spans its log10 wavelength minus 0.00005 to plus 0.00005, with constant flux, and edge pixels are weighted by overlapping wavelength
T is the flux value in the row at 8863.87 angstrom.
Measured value 42.97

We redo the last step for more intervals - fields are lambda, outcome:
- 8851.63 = 46.02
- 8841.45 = 45.48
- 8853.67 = 45.82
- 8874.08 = 42.63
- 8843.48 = 45.84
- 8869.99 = 42.83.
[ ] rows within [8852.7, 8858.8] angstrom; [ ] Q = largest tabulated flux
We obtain 45.82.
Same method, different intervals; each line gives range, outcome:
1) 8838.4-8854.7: 46.11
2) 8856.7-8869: 44.63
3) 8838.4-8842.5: 45.48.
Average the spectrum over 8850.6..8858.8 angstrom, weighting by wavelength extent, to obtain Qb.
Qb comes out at 45.4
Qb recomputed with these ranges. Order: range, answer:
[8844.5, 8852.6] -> 46.1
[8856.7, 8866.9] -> 43.5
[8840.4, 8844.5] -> 45.7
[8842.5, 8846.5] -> 45.9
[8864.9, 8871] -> 42.9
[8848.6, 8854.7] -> 45.9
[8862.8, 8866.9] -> 43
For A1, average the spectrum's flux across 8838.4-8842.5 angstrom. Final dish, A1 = 45.3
